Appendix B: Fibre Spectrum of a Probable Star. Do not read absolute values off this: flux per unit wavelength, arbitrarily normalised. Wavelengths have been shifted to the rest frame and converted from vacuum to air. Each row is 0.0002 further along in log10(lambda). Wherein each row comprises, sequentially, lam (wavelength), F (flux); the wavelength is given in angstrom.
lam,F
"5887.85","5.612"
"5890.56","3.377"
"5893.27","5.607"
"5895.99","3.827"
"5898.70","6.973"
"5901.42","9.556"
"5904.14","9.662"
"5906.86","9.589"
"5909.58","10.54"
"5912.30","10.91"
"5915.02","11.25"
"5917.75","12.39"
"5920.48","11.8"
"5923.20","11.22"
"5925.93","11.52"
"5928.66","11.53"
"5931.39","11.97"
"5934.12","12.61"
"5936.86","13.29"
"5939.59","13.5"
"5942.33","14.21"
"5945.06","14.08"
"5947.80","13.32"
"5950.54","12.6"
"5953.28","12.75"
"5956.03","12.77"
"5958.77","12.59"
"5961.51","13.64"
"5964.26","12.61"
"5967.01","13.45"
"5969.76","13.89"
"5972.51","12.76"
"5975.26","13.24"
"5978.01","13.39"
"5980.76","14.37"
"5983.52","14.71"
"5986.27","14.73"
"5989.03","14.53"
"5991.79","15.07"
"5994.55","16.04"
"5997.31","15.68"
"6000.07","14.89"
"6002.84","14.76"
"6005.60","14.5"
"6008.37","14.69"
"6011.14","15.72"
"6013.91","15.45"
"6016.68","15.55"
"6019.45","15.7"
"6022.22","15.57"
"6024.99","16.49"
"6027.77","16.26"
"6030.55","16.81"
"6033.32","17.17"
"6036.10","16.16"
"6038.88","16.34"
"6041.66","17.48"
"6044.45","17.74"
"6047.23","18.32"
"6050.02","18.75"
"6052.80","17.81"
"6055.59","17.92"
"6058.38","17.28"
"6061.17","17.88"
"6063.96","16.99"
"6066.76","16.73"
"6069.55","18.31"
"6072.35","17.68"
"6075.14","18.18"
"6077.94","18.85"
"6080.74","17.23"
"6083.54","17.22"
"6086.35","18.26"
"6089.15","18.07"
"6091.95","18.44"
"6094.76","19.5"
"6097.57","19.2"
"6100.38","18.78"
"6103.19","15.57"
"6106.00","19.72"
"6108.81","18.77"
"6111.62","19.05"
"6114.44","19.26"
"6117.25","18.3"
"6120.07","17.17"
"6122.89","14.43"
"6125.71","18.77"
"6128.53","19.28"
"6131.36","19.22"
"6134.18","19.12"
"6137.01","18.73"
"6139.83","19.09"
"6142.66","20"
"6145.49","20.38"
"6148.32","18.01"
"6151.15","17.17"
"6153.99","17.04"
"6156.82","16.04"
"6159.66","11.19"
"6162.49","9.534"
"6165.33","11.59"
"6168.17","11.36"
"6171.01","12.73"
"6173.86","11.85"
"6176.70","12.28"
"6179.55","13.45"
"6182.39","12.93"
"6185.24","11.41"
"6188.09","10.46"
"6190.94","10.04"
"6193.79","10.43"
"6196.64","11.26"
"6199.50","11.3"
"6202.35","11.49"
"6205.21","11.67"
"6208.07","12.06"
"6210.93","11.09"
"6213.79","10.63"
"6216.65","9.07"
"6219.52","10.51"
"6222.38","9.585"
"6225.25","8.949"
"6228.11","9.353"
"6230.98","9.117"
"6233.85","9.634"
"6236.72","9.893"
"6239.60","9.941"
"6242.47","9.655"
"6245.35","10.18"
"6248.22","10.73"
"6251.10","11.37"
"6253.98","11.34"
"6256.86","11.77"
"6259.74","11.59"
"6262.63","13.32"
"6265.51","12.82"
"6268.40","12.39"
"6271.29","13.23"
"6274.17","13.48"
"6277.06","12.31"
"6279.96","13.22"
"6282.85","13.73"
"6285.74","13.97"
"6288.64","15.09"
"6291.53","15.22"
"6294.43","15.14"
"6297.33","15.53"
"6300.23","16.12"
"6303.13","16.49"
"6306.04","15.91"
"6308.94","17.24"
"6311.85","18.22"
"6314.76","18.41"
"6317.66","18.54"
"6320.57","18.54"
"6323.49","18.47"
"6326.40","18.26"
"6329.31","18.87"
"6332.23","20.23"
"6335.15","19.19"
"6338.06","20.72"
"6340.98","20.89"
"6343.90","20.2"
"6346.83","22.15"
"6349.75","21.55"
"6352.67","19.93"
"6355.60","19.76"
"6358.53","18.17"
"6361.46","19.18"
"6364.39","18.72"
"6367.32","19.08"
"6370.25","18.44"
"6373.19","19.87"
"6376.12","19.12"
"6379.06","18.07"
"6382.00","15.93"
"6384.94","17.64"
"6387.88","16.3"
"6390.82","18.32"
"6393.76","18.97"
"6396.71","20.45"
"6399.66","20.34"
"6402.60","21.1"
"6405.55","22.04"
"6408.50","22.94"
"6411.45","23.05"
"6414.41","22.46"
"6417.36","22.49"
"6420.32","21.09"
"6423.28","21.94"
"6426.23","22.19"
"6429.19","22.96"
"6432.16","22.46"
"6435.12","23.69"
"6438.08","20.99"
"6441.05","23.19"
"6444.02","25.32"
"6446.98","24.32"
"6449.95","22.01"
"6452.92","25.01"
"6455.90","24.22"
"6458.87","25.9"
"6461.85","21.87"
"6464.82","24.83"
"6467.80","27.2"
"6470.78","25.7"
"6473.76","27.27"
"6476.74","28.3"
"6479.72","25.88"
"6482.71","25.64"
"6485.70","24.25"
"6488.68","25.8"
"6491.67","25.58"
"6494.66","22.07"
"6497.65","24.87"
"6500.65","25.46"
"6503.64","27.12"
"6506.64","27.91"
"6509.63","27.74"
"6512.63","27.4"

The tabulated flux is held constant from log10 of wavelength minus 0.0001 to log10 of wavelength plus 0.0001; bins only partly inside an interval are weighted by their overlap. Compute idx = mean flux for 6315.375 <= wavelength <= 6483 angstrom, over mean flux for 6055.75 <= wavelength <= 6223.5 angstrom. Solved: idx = 1.39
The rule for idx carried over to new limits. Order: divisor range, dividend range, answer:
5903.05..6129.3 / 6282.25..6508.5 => 1.36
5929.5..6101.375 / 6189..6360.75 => 0.91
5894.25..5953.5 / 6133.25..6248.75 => 1.10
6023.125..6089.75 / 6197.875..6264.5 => 0.61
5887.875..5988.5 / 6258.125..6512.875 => 1.75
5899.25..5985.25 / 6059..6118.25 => 1.47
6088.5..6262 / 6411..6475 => 1.70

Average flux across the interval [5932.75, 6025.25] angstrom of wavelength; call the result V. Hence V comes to 14.2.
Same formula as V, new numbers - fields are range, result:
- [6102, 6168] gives 17.2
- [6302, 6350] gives 19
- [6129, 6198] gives 14.4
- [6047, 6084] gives 17.8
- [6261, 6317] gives 14.9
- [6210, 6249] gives 9.85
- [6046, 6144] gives 18.2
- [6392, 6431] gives 21.7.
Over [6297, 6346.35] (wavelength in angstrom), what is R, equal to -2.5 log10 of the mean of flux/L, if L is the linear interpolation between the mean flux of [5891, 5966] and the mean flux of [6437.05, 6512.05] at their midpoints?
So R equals 0.15 mag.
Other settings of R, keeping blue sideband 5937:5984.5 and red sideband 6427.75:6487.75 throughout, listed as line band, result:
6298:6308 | 0.29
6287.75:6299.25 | 0.34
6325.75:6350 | 0.09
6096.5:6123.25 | -0.09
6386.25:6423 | 0.13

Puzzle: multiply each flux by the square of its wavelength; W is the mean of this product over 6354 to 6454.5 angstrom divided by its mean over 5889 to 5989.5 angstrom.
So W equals 2.1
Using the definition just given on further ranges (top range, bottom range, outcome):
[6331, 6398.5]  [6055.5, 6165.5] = 1.18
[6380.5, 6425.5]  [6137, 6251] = 1.79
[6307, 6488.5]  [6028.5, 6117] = 1.32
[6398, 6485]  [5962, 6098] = 1.66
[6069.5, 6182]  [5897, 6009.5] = 1.39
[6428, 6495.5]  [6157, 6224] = 2.37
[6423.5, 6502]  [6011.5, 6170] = 1.60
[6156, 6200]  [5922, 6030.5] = 0.89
